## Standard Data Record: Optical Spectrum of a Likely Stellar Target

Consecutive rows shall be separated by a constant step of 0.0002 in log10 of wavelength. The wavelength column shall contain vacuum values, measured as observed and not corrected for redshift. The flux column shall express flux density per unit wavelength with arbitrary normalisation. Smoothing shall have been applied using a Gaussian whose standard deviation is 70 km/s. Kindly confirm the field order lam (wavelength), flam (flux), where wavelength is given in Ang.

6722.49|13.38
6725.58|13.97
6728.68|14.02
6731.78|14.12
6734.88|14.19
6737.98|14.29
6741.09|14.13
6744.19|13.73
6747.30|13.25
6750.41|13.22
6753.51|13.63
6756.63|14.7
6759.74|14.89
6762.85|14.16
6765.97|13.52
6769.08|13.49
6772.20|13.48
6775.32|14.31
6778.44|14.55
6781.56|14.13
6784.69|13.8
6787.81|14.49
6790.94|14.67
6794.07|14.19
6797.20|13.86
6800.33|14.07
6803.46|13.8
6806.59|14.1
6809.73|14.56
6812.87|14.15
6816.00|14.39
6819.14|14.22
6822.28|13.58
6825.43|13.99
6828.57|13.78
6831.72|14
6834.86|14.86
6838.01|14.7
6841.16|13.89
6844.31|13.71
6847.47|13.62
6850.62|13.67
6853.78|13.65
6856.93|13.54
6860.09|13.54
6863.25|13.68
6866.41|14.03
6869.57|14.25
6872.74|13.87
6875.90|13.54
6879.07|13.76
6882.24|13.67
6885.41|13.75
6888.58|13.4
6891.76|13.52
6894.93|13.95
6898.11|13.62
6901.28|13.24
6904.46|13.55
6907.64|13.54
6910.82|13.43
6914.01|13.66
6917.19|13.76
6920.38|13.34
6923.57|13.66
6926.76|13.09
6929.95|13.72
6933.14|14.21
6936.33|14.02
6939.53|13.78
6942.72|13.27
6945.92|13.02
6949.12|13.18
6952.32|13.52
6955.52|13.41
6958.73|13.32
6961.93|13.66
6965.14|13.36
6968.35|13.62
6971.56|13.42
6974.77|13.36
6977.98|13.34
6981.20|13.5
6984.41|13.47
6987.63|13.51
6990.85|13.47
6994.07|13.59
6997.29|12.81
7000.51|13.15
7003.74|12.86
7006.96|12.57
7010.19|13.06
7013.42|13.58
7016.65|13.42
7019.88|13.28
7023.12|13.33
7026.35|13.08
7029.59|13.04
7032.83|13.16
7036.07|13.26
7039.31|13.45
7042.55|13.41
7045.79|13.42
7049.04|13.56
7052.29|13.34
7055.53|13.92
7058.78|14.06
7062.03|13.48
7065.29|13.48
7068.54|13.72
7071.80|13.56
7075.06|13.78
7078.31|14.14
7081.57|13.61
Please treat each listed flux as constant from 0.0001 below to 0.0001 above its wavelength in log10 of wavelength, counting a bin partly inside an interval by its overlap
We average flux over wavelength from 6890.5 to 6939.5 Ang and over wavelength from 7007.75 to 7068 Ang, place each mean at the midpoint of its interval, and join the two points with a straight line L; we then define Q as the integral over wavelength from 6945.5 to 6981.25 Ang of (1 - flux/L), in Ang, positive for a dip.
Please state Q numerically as 0.36 Ang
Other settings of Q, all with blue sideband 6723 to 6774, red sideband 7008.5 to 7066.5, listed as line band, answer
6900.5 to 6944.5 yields 0.0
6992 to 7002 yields 0.2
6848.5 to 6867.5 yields 0.1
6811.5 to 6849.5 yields -0.8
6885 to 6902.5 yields 0.1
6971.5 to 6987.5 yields 0.1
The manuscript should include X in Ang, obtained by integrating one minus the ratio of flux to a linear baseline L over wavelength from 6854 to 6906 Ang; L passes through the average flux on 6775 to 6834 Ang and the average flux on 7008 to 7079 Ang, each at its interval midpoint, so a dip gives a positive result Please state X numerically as 0.9 Ang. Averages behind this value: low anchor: 14.1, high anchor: 13.5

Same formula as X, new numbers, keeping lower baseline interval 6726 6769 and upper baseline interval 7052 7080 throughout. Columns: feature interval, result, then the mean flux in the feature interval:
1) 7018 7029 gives 0.4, 13.2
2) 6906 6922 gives 0.4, 13.5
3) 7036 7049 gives 0.3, 13.4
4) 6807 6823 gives -0.3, 14.2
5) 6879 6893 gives 0.3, 13.6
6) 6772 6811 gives -0.7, 14.2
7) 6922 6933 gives 0.2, 13.6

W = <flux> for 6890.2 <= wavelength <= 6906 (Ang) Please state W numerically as 13.6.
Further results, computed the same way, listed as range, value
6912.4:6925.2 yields 13.6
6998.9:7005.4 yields 13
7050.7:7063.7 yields 13.7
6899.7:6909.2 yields 13.4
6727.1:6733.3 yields 14.1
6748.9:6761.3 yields 14.1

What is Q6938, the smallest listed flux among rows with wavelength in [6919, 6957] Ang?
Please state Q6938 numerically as 13.02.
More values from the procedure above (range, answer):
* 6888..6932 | 13.09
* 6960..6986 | 13.34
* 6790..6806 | 13.8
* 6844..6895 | 13.4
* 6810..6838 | 13.58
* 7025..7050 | 13.04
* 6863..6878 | 13.54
